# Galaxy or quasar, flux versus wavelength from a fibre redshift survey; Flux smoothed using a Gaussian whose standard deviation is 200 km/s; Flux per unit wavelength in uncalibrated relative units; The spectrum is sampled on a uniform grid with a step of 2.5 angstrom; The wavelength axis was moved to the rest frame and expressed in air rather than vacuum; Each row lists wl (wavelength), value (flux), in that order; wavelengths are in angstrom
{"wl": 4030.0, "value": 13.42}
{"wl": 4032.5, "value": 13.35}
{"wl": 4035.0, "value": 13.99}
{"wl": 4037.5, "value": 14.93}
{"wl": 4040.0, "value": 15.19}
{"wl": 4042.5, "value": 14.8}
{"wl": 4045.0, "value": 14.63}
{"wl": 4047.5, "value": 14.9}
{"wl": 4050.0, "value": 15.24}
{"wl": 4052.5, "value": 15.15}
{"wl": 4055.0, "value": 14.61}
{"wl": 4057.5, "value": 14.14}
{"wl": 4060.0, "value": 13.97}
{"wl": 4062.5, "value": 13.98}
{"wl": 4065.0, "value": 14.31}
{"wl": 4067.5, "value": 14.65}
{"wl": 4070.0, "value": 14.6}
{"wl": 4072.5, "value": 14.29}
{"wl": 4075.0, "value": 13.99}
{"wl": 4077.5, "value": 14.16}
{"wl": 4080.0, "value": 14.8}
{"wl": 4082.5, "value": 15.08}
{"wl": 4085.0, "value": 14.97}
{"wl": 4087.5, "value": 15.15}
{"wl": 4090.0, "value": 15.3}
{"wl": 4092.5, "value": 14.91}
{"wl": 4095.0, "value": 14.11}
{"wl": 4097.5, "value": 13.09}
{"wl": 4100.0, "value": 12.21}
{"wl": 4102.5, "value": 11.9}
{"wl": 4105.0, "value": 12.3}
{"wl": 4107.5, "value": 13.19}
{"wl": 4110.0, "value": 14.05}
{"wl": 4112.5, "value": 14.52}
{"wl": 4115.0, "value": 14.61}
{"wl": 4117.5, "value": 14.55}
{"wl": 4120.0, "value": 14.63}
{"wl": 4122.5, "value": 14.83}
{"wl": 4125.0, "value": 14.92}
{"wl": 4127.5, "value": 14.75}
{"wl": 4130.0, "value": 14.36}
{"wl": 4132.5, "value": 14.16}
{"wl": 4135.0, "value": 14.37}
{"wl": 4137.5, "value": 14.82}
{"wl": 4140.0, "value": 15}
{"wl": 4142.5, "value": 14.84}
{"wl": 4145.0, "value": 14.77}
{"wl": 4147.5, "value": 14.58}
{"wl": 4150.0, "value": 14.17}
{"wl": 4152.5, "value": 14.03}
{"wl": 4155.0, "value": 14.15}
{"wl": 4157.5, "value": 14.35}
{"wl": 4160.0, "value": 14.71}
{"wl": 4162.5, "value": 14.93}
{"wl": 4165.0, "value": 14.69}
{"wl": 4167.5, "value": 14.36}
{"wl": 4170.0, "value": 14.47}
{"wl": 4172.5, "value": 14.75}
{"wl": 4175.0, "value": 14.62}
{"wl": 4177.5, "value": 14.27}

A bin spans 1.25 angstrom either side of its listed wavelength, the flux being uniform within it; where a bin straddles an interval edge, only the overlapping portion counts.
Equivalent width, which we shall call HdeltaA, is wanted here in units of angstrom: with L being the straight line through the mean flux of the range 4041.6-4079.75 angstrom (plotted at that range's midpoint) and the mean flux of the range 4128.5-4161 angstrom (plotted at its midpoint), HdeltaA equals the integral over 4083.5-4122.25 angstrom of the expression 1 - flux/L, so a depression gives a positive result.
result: 1.33 angstrom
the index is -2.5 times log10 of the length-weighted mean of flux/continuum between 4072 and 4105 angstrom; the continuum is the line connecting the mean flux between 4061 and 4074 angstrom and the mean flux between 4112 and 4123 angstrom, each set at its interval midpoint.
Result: 0.03 mag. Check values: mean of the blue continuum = 14.4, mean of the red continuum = 14.6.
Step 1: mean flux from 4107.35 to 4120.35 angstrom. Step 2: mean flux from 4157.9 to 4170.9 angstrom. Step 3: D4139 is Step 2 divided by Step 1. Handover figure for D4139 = 1.02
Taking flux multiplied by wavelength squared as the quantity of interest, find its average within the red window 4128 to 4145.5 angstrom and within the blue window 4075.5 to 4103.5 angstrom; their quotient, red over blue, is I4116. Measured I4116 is 1.1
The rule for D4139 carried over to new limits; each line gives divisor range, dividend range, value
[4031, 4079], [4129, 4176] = 1.00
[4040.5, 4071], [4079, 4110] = 0.95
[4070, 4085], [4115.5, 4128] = 1.01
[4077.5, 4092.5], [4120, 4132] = 0.98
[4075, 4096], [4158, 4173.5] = 0.99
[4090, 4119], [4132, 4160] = 1.06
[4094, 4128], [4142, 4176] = 1.05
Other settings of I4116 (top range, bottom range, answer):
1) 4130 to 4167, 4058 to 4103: 1.06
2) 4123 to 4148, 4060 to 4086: 1.05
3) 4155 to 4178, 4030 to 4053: 1.06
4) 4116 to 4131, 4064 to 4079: 1.05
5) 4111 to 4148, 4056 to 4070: 1.06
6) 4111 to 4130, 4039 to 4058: 1.02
